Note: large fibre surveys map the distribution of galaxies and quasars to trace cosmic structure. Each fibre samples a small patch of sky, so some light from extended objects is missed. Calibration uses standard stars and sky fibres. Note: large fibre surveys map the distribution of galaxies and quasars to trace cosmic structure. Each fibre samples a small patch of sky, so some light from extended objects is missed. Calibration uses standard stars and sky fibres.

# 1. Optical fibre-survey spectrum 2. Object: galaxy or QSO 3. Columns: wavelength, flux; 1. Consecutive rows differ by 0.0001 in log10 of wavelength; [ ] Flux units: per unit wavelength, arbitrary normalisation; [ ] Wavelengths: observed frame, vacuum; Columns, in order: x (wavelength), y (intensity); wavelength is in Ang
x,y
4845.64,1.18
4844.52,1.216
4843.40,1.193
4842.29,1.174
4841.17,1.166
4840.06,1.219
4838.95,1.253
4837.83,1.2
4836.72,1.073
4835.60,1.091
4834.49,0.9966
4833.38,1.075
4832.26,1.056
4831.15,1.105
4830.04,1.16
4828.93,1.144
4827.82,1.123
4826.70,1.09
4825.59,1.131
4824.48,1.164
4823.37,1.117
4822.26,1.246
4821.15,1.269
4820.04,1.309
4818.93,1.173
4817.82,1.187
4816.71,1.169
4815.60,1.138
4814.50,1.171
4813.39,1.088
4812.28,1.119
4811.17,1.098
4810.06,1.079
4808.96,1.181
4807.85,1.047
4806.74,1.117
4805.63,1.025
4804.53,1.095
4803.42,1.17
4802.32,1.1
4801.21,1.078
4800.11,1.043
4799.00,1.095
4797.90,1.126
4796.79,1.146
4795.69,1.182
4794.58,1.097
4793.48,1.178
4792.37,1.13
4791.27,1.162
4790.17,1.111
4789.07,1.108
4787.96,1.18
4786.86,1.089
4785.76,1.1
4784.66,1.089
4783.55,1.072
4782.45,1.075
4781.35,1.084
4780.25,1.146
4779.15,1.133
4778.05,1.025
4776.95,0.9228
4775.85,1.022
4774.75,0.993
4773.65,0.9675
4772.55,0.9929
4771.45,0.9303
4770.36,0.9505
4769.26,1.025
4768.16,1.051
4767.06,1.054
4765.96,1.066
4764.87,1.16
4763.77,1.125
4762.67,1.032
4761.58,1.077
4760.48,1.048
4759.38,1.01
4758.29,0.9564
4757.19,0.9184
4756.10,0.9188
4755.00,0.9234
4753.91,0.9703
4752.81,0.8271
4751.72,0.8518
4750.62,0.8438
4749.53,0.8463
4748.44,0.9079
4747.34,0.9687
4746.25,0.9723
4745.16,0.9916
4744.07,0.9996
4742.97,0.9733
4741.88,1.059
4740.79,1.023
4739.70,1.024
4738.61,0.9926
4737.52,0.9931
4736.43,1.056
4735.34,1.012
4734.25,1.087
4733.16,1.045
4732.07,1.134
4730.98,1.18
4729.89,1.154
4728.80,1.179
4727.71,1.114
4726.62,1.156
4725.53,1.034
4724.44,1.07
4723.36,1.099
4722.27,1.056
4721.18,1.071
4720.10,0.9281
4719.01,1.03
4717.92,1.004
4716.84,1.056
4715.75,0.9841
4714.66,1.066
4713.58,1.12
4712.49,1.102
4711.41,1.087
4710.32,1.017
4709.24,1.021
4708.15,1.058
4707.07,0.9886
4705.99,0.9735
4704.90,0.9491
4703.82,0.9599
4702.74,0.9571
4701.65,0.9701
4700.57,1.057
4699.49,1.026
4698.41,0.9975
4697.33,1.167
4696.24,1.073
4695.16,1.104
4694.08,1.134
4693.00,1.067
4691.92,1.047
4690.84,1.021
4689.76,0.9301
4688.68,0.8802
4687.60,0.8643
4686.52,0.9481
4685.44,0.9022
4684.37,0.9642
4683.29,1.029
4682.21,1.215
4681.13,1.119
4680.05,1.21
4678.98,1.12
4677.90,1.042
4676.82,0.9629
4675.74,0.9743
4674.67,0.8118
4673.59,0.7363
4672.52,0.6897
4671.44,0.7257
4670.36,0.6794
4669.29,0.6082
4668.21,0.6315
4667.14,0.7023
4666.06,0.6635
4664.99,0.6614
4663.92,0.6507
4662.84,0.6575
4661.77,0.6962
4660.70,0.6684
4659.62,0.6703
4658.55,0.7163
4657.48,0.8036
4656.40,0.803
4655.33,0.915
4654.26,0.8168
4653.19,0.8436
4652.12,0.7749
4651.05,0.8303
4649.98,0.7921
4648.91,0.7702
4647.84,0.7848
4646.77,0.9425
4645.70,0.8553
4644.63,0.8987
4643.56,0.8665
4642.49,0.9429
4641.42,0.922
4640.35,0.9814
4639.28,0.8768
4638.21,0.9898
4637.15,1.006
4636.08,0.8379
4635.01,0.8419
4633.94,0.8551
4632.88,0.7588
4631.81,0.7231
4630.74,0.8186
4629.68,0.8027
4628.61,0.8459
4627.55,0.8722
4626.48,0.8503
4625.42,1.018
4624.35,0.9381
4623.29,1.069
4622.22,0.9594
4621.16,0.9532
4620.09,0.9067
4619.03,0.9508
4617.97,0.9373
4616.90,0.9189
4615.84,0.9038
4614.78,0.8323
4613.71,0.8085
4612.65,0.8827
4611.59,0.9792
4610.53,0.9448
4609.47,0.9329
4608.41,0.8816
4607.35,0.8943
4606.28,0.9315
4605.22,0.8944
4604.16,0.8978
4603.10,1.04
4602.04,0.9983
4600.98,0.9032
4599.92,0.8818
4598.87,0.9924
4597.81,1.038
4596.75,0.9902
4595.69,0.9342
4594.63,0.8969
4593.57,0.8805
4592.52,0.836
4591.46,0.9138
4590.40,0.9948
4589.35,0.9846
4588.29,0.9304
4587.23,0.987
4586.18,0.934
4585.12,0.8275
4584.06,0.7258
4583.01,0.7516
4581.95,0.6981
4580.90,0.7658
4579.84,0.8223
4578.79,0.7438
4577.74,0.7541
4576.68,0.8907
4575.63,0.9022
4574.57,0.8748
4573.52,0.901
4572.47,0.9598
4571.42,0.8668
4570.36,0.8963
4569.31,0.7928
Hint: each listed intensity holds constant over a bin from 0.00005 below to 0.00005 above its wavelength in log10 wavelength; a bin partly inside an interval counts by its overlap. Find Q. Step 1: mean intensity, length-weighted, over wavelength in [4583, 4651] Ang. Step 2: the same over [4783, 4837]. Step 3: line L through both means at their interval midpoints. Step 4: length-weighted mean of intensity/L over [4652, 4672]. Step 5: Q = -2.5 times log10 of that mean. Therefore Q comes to 0.31 mag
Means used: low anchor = 0.902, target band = 0.719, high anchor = 1.12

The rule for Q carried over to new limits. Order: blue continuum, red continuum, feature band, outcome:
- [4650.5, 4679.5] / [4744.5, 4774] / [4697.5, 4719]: -0.18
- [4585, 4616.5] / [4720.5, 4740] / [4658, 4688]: 0.21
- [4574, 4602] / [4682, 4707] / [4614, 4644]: 0.04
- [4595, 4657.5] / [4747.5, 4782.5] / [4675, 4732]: -0.10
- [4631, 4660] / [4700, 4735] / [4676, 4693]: -0.07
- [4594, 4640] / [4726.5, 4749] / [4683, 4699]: -0.02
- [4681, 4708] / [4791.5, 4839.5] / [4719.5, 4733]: -0.05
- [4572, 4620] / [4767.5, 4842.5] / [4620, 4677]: 0.16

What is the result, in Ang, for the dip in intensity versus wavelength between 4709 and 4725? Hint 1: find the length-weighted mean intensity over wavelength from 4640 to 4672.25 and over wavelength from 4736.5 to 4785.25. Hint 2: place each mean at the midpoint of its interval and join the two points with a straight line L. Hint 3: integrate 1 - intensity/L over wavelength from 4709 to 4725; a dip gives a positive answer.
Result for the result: -2.51 Ang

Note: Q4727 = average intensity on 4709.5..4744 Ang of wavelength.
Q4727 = 1.06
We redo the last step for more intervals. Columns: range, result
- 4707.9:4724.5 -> 1.05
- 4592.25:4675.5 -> 0.852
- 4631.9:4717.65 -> 0.909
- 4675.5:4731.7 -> 1.04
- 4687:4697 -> 1.02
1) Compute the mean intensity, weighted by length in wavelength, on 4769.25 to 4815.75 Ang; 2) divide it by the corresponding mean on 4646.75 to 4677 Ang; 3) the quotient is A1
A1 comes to 1.44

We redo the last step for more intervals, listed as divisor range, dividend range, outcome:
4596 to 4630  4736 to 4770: 1.07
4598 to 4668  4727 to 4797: 1.21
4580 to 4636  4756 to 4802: 1.19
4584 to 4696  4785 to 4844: 1.28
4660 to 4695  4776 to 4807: 1.26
